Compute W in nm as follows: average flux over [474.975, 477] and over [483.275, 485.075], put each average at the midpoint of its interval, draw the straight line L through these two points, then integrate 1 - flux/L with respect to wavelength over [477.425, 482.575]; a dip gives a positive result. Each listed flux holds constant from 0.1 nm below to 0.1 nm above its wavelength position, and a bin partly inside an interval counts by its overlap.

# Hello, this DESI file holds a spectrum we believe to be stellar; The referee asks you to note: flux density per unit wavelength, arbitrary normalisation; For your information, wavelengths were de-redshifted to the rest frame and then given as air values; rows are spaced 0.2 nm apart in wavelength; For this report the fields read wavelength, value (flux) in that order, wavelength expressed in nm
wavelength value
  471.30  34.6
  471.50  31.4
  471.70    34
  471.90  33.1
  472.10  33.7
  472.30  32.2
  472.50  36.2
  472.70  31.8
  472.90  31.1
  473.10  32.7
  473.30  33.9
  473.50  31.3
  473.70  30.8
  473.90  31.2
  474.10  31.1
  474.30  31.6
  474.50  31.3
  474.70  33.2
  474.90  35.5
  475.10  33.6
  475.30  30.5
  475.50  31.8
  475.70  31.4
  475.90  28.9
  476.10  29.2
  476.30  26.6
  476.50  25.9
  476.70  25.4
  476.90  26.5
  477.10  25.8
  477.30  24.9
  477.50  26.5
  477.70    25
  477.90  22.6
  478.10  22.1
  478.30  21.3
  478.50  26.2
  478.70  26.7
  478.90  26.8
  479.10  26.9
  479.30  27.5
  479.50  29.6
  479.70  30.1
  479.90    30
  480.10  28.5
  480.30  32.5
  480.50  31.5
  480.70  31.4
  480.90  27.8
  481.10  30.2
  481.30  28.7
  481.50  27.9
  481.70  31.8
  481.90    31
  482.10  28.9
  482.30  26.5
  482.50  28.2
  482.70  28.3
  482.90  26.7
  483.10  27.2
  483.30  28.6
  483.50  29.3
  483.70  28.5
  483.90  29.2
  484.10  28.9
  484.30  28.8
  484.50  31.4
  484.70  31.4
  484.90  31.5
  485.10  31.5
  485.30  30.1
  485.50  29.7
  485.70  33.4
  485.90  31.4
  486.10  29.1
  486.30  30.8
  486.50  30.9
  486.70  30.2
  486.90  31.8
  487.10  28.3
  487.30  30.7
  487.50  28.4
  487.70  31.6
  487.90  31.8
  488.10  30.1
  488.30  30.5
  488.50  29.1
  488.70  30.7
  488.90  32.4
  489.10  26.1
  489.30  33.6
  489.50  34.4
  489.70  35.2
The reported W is 0.266 nm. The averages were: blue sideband 29.1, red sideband 29.9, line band 27.9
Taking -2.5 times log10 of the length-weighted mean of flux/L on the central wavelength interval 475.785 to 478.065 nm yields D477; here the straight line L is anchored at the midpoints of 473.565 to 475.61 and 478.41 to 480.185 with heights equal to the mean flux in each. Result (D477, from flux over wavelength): 0.16 mag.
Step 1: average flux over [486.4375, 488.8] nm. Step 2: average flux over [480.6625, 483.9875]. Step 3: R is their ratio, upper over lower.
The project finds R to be 1.05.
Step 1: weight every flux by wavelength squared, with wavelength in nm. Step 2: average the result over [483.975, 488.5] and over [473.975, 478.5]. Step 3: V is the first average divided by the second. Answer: 1.1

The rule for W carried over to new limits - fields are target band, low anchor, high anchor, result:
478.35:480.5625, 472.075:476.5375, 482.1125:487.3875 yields 0.15 nm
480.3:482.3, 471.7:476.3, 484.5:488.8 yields 0.09 nm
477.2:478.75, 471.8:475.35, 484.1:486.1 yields 0.37 nm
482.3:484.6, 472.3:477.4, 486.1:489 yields 0.15 nm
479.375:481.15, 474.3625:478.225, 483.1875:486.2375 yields -0.06 nm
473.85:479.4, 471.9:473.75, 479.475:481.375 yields 0.60 nm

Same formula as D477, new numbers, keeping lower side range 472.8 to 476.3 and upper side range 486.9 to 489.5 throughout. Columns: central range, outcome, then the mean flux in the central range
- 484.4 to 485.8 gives -0.02 mag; 31.3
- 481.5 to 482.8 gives 0.07 mag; 29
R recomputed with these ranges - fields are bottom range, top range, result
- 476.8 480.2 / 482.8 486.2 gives 1.13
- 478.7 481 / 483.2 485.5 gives 1.02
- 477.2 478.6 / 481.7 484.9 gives 1.21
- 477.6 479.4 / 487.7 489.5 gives 1.23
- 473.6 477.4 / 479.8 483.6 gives 0.98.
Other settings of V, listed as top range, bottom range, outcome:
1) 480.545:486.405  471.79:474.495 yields 0.96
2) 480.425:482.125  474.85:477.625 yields 1.07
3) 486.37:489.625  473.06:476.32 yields 1.03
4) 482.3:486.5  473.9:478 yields 1.06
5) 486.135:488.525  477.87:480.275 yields 1.17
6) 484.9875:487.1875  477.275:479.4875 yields 1.25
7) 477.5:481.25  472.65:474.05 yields 0.89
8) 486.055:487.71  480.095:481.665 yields 1.03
